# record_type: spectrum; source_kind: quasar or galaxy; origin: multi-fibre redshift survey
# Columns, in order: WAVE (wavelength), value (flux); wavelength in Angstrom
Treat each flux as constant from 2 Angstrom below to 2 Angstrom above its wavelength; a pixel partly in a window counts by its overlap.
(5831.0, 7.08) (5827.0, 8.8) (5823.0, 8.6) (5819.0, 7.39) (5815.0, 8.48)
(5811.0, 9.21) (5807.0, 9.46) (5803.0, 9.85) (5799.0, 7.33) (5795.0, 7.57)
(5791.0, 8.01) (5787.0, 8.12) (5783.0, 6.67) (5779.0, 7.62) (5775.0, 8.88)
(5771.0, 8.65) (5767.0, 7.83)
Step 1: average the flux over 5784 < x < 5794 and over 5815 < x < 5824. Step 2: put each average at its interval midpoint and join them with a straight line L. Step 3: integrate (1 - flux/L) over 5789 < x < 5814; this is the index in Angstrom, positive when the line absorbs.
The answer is -2.0 Angstrom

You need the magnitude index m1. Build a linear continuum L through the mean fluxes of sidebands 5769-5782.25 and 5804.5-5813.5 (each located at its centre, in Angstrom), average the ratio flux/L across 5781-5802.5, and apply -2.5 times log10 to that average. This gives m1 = 0.14 mag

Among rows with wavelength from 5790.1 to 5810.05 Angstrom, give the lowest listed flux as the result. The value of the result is 7.33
